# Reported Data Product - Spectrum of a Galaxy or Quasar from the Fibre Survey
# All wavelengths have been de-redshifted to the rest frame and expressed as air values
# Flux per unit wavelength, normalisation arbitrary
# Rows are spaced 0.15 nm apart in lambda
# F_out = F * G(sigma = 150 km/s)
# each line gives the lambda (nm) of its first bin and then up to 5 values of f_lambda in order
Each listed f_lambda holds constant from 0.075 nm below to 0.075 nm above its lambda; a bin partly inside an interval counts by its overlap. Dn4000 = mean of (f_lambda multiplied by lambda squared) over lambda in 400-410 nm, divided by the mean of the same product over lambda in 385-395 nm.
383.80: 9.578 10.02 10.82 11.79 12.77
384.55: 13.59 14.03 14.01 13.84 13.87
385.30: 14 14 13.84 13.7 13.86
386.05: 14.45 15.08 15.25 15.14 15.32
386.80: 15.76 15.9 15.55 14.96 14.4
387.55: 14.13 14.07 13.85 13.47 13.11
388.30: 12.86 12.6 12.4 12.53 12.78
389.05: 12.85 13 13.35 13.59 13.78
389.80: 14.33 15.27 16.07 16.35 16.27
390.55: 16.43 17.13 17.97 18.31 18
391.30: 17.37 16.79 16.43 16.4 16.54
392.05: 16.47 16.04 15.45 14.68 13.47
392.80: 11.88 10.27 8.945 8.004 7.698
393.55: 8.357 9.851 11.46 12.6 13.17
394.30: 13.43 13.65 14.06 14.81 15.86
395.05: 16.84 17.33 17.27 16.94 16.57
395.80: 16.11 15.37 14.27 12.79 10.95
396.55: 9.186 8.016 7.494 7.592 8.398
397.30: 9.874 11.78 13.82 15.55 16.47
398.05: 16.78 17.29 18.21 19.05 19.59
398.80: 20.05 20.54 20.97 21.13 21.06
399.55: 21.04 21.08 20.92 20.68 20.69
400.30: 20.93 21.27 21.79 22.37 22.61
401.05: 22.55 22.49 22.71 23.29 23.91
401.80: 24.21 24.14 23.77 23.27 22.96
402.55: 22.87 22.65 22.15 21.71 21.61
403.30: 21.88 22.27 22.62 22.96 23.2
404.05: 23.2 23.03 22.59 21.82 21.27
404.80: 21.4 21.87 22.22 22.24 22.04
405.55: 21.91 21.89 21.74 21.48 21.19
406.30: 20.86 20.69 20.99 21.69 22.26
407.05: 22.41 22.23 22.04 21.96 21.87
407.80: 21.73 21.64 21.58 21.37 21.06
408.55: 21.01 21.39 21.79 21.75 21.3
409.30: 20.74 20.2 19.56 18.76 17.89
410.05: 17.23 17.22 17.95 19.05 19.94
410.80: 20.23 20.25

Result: 1.7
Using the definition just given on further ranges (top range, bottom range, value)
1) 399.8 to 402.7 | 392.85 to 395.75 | 1.79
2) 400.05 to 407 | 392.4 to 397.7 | 1.87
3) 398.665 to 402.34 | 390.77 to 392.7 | 1.39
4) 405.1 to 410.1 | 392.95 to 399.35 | 1.60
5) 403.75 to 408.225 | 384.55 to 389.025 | 1.72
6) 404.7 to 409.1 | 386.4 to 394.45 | 1.67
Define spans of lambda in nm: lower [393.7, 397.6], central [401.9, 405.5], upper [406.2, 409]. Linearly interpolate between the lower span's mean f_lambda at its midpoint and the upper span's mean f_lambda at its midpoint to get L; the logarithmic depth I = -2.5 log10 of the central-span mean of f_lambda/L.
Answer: -0.20 mag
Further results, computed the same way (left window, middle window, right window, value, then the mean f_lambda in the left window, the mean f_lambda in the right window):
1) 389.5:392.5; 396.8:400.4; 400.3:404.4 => 0.20 mag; 16.3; 22.7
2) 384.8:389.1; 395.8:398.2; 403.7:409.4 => 0.43 mag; 14.1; 21.8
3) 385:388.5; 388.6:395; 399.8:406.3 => 0.18 mag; 14.3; 22.3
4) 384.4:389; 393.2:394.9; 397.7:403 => 0.46 mag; 14.1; 21.2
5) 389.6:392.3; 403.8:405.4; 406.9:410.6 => -0.14 mag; 16.5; 20.6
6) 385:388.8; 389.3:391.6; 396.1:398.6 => -0.18 mag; 14.2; 12.8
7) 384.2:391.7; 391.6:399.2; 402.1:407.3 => 0.27 mag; 14.6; 22.1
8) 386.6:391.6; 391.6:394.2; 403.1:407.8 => 0.30 mag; 14.9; 22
